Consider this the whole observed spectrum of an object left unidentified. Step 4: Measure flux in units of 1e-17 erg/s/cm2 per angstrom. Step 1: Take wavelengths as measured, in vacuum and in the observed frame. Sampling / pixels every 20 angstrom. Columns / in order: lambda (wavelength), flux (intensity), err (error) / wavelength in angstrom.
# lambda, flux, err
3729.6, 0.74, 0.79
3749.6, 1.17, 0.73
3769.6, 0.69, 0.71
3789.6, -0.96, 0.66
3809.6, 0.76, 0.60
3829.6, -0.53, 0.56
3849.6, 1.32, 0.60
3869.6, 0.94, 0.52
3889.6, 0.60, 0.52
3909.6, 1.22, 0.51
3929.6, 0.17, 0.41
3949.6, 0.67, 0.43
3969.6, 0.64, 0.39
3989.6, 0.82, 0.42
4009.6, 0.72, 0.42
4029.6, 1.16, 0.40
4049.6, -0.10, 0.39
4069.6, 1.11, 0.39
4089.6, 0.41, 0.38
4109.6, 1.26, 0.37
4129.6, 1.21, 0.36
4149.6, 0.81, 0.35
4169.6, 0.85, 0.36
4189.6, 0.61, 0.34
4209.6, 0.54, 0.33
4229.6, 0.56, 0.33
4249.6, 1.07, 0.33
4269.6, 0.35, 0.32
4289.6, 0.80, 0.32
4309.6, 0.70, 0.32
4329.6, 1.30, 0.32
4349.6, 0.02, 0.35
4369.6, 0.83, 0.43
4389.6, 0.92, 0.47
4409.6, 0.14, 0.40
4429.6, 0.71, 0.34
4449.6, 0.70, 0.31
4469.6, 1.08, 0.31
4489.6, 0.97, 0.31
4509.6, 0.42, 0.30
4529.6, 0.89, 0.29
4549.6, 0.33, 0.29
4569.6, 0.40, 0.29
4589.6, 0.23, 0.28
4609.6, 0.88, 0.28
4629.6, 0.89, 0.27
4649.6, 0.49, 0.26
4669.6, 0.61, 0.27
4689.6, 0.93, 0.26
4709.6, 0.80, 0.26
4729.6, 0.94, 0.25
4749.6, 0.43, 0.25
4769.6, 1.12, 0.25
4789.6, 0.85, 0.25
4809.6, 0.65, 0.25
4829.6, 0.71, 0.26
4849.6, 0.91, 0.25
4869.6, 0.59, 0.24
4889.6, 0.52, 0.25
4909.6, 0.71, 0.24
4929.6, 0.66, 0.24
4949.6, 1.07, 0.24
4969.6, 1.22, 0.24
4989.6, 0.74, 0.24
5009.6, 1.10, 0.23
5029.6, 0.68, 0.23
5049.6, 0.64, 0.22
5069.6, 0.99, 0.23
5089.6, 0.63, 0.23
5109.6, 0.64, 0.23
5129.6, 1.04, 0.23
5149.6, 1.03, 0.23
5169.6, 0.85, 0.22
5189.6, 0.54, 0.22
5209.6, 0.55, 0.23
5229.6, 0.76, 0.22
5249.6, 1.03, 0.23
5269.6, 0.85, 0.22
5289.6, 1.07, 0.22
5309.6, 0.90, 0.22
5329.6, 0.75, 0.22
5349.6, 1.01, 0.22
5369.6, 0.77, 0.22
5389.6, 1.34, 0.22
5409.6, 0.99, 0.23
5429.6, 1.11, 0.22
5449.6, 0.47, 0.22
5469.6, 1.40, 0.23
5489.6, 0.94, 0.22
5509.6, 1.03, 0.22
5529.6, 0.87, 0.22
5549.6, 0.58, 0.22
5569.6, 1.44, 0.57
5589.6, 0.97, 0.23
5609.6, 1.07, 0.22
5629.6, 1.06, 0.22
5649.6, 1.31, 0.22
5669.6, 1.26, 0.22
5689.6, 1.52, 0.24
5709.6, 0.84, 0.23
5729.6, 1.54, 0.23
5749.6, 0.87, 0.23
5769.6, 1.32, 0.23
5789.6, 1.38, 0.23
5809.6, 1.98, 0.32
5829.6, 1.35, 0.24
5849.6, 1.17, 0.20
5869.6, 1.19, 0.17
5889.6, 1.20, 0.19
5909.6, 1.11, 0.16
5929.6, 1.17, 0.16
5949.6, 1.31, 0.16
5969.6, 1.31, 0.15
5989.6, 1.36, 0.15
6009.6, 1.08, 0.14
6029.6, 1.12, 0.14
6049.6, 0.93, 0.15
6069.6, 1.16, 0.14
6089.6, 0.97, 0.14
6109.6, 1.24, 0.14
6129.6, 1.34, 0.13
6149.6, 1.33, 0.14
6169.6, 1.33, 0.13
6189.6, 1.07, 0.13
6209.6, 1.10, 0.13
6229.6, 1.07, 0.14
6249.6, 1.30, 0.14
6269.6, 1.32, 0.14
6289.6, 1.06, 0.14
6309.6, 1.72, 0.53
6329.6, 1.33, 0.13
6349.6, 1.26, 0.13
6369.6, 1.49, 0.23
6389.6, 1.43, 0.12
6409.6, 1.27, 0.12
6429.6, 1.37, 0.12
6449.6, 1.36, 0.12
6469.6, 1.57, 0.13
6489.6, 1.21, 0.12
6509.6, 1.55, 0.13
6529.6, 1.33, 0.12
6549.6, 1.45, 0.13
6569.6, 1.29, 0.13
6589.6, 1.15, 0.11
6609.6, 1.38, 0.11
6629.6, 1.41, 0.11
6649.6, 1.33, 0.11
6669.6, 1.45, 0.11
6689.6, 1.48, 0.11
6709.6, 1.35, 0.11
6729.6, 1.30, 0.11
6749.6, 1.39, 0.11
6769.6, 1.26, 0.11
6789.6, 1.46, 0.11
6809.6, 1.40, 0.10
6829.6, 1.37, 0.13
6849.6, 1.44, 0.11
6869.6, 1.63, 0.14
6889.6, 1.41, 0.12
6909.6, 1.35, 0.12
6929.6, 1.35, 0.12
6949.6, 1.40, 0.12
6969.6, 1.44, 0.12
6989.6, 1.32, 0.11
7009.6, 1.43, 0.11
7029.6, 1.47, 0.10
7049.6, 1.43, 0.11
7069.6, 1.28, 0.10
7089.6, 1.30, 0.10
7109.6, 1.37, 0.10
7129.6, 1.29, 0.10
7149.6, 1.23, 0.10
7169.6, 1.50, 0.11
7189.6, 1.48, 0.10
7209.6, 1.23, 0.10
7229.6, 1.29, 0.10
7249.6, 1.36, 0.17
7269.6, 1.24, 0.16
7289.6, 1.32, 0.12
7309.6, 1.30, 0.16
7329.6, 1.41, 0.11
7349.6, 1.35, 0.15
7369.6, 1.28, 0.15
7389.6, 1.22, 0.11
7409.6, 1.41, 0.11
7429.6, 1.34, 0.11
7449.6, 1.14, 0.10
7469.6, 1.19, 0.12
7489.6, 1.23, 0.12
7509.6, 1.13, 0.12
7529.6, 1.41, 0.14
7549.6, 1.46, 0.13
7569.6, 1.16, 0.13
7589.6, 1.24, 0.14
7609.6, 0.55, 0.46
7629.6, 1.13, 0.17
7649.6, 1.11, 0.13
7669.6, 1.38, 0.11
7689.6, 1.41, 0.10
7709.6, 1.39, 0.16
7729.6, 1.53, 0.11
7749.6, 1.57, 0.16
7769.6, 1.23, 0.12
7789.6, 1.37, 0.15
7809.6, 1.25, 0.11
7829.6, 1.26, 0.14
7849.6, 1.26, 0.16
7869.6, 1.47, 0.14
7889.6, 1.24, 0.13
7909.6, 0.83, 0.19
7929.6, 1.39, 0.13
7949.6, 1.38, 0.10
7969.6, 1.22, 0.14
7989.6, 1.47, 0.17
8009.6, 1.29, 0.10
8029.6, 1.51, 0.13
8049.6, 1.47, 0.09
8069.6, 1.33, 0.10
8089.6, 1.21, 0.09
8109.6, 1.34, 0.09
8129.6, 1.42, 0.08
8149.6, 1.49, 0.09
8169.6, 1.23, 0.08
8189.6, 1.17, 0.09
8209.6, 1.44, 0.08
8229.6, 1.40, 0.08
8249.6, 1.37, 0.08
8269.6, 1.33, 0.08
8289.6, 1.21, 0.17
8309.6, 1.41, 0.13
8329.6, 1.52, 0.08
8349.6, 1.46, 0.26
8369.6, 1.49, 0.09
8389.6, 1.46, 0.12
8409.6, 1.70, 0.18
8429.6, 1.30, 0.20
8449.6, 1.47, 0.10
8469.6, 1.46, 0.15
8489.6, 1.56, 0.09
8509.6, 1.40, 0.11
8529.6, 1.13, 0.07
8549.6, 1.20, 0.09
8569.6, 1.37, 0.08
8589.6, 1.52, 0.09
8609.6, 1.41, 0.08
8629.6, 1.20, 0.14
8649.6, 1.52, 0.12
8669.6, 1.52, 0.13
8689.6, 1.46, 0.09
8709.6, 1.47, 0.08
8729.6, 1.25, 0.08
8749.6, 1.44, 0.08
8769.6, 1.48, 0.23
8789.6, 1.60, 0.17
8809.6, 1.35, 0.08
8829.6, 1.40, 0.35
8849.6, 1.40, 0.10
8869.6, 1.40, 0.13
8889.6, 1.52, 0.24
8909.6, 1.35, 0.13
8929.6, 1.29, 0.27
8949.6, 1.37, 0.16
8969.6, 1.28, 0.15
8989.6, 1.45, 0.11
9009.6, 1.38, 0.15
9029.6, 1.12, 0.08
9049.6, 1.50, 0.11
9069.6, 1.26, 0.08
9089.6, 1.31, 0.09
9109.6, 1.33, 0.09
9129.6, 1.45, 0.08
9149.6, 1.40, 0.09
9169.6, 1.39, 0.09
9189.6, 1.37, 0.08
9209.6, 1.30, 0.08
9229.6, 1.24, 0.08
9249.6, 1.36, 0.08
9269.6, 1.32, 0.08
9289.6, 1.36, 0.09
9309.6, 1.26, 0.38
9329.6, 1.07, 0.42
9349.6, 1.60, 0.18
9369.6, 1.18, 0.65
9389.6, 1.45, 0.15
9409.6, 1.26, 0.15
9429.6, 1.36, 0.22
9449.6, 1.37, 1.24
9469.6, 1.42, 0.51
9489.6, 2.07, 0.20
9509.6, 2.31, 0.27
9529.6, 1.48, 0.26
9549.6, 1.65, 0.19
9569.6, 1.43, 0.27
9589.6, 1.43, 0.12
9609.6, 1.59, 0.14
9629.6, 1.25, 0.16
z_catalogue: 0.447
